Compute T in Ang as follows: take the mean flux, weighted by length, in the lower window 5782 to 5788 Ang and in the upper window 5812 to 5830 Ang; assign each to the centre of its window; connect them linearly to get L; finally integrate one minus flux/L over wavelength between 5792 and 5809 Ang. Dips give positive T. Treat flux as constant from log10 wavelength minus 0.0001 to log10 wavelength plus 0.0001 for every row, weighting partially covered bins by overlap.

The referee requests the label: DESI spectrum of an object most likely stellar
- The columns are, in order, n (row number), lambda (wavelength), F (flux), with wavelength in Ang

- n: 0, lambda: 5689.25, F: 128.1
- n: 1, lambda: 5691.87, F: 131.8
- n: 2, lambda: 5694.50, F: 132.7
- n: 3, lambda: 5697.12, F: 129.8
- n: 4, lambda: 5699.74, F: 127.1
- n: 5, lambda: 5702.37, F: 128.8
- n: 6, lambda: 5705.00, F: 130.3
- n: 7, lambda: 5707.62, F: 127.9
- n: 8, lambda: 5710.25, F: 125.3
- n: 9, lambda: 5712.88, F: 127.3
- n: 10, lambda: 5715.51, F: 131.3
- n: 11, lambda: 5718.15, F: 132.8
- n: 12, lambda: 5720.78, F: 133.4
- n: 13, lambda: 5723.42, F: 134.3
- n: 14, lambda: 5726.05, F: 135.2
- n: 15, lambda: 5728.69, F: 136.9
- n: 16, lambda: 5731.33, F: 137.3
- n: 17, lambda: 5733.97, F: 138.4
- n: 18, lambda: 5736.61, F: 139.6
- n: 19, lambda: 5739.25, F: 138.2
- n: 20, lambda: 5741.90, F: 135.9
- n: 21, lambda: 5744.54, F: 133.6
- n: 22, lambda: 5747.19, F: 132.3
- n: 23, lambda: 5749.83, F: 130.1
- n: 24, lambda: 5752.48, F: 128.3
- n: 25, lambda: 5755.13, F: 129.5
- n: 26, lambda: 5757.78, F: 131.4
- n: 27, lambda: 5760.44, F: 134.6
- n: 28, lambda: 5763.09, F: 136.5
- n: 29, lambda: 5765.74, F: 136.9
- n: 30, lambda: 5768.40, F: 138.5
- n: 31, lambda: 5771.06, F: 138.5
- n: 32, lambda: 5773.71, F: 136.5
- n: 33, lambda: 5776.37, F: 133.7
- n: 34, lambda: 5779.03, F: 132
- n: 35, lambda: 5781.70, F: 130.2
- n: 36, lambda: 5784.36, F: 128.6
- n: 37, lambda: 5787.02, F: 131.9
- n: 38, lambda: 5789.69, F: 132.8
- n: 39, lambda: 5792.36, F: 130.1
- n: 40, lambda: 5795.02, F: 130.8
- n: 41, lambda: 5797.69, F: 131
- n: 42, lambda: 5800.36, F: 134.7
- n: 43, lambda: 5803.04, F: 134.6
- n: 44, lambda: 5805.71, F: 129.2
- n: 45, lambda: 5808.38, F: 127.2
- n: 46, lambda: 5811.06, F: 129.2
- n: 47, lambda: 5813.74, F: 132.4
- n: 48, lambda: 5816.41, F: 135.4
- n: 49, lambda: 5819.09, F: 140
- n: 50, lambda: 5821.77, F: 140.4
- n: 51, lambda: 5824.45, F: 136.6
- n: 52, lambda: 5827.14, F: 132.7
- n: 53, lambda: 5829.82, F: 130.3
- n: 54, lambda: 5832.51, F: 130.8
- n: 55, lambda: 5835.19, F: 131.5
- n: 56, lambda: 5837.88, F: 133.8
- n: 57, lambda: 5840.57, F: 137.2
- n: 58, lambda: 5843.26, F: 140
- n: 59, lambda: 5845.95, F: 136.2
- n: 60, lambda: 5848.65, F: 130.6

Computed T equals 0.2 Ang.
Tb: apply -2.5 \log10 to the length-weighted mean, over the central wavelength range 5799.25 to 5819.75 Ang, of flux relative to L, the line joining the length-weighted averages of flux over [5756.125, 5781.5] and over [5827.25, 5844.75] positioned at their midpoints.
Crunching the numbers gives 0.01 mag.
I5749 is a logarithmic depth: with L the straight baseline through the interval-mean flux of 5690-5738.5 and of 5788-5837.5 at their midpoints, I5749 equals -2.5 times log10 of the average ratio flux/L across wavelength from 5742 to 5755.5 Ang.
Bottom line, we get 0.01 mag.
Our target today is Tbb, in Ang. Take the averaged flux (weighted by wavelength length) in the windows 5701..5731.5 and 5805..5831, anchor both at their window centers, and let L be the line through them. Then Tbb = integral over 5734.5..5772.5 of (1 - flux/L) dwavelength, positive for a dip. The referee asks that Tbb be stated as -0.7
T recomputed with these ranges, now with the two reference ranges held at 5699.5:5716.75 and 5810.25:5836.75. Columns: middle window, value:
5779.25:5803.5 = 0.17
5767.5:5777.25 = -0.40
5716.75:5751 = -1.49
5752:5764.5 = -0.15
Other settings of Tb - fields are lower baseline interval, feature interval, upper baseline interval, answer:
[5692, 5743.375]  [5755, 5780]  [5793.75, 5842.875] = -0.02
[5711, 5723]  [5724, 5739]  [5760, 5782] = -0.04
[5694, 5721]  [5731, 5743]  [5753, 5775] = -0.04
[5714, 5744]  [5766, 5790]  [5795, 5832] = 0.00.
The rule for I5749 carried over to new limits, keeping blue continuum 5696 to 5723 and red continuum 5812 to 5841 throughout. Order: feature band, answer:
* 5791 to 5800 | 0.02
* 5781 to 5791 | 0.02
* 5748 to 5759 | 0.01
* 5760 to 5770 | -0.04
